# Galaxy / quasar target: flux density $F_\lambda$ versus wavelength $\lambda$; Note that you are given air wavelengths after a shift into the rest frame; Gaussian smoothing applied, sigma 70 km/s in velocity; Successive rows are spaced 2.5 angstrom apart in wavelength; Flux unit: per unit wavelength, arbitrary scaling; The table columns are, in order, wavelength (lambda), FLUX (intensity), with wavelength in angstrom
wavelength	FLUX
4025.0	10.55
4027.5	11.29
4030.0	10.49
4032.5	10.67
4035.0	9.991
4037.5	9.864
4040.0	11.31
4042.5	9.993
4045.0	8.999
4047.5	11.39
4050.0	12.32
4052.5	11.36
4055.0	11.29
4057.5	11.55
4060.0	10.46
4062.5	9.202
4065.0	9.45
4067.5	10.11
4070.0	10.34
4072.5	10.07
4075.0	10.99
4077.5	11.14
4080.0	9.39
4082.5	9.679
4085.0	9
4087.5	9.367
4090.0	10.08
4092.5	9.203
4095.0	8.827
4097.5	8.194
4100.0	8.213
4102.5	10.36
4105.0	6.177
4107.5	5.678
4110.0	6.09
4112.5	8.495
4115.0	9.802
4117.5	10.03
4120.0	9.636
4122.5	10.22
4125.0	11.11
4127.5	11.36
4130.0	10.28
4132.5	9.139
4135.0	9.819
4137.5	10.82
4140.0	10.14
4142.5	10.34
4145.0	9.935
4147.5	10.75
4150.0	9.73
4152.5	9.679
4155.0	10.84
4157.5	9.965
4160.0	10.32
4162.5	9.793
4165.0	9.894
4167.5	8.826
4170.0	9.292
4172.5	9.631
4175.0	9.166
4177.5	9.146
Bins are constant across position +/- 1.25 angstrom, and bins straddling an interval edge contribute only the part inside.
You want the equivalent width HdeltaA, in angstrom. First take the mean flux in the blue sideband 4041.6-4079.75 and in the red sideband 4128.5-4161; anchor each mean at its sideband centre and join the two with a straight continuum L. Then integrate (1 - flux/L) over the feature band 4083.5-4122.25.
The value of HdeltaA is 6.32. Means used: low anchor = 10.6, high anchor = 10.1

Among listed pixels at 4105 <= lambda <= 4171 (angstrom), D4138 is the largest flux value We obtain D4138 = 11.36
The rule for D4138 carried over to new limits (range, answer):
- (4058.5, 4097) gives 11.14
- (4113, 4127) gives 11.11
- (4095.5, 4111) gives 10.36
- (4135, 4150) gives 10.82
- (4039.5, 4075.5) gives 12.32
